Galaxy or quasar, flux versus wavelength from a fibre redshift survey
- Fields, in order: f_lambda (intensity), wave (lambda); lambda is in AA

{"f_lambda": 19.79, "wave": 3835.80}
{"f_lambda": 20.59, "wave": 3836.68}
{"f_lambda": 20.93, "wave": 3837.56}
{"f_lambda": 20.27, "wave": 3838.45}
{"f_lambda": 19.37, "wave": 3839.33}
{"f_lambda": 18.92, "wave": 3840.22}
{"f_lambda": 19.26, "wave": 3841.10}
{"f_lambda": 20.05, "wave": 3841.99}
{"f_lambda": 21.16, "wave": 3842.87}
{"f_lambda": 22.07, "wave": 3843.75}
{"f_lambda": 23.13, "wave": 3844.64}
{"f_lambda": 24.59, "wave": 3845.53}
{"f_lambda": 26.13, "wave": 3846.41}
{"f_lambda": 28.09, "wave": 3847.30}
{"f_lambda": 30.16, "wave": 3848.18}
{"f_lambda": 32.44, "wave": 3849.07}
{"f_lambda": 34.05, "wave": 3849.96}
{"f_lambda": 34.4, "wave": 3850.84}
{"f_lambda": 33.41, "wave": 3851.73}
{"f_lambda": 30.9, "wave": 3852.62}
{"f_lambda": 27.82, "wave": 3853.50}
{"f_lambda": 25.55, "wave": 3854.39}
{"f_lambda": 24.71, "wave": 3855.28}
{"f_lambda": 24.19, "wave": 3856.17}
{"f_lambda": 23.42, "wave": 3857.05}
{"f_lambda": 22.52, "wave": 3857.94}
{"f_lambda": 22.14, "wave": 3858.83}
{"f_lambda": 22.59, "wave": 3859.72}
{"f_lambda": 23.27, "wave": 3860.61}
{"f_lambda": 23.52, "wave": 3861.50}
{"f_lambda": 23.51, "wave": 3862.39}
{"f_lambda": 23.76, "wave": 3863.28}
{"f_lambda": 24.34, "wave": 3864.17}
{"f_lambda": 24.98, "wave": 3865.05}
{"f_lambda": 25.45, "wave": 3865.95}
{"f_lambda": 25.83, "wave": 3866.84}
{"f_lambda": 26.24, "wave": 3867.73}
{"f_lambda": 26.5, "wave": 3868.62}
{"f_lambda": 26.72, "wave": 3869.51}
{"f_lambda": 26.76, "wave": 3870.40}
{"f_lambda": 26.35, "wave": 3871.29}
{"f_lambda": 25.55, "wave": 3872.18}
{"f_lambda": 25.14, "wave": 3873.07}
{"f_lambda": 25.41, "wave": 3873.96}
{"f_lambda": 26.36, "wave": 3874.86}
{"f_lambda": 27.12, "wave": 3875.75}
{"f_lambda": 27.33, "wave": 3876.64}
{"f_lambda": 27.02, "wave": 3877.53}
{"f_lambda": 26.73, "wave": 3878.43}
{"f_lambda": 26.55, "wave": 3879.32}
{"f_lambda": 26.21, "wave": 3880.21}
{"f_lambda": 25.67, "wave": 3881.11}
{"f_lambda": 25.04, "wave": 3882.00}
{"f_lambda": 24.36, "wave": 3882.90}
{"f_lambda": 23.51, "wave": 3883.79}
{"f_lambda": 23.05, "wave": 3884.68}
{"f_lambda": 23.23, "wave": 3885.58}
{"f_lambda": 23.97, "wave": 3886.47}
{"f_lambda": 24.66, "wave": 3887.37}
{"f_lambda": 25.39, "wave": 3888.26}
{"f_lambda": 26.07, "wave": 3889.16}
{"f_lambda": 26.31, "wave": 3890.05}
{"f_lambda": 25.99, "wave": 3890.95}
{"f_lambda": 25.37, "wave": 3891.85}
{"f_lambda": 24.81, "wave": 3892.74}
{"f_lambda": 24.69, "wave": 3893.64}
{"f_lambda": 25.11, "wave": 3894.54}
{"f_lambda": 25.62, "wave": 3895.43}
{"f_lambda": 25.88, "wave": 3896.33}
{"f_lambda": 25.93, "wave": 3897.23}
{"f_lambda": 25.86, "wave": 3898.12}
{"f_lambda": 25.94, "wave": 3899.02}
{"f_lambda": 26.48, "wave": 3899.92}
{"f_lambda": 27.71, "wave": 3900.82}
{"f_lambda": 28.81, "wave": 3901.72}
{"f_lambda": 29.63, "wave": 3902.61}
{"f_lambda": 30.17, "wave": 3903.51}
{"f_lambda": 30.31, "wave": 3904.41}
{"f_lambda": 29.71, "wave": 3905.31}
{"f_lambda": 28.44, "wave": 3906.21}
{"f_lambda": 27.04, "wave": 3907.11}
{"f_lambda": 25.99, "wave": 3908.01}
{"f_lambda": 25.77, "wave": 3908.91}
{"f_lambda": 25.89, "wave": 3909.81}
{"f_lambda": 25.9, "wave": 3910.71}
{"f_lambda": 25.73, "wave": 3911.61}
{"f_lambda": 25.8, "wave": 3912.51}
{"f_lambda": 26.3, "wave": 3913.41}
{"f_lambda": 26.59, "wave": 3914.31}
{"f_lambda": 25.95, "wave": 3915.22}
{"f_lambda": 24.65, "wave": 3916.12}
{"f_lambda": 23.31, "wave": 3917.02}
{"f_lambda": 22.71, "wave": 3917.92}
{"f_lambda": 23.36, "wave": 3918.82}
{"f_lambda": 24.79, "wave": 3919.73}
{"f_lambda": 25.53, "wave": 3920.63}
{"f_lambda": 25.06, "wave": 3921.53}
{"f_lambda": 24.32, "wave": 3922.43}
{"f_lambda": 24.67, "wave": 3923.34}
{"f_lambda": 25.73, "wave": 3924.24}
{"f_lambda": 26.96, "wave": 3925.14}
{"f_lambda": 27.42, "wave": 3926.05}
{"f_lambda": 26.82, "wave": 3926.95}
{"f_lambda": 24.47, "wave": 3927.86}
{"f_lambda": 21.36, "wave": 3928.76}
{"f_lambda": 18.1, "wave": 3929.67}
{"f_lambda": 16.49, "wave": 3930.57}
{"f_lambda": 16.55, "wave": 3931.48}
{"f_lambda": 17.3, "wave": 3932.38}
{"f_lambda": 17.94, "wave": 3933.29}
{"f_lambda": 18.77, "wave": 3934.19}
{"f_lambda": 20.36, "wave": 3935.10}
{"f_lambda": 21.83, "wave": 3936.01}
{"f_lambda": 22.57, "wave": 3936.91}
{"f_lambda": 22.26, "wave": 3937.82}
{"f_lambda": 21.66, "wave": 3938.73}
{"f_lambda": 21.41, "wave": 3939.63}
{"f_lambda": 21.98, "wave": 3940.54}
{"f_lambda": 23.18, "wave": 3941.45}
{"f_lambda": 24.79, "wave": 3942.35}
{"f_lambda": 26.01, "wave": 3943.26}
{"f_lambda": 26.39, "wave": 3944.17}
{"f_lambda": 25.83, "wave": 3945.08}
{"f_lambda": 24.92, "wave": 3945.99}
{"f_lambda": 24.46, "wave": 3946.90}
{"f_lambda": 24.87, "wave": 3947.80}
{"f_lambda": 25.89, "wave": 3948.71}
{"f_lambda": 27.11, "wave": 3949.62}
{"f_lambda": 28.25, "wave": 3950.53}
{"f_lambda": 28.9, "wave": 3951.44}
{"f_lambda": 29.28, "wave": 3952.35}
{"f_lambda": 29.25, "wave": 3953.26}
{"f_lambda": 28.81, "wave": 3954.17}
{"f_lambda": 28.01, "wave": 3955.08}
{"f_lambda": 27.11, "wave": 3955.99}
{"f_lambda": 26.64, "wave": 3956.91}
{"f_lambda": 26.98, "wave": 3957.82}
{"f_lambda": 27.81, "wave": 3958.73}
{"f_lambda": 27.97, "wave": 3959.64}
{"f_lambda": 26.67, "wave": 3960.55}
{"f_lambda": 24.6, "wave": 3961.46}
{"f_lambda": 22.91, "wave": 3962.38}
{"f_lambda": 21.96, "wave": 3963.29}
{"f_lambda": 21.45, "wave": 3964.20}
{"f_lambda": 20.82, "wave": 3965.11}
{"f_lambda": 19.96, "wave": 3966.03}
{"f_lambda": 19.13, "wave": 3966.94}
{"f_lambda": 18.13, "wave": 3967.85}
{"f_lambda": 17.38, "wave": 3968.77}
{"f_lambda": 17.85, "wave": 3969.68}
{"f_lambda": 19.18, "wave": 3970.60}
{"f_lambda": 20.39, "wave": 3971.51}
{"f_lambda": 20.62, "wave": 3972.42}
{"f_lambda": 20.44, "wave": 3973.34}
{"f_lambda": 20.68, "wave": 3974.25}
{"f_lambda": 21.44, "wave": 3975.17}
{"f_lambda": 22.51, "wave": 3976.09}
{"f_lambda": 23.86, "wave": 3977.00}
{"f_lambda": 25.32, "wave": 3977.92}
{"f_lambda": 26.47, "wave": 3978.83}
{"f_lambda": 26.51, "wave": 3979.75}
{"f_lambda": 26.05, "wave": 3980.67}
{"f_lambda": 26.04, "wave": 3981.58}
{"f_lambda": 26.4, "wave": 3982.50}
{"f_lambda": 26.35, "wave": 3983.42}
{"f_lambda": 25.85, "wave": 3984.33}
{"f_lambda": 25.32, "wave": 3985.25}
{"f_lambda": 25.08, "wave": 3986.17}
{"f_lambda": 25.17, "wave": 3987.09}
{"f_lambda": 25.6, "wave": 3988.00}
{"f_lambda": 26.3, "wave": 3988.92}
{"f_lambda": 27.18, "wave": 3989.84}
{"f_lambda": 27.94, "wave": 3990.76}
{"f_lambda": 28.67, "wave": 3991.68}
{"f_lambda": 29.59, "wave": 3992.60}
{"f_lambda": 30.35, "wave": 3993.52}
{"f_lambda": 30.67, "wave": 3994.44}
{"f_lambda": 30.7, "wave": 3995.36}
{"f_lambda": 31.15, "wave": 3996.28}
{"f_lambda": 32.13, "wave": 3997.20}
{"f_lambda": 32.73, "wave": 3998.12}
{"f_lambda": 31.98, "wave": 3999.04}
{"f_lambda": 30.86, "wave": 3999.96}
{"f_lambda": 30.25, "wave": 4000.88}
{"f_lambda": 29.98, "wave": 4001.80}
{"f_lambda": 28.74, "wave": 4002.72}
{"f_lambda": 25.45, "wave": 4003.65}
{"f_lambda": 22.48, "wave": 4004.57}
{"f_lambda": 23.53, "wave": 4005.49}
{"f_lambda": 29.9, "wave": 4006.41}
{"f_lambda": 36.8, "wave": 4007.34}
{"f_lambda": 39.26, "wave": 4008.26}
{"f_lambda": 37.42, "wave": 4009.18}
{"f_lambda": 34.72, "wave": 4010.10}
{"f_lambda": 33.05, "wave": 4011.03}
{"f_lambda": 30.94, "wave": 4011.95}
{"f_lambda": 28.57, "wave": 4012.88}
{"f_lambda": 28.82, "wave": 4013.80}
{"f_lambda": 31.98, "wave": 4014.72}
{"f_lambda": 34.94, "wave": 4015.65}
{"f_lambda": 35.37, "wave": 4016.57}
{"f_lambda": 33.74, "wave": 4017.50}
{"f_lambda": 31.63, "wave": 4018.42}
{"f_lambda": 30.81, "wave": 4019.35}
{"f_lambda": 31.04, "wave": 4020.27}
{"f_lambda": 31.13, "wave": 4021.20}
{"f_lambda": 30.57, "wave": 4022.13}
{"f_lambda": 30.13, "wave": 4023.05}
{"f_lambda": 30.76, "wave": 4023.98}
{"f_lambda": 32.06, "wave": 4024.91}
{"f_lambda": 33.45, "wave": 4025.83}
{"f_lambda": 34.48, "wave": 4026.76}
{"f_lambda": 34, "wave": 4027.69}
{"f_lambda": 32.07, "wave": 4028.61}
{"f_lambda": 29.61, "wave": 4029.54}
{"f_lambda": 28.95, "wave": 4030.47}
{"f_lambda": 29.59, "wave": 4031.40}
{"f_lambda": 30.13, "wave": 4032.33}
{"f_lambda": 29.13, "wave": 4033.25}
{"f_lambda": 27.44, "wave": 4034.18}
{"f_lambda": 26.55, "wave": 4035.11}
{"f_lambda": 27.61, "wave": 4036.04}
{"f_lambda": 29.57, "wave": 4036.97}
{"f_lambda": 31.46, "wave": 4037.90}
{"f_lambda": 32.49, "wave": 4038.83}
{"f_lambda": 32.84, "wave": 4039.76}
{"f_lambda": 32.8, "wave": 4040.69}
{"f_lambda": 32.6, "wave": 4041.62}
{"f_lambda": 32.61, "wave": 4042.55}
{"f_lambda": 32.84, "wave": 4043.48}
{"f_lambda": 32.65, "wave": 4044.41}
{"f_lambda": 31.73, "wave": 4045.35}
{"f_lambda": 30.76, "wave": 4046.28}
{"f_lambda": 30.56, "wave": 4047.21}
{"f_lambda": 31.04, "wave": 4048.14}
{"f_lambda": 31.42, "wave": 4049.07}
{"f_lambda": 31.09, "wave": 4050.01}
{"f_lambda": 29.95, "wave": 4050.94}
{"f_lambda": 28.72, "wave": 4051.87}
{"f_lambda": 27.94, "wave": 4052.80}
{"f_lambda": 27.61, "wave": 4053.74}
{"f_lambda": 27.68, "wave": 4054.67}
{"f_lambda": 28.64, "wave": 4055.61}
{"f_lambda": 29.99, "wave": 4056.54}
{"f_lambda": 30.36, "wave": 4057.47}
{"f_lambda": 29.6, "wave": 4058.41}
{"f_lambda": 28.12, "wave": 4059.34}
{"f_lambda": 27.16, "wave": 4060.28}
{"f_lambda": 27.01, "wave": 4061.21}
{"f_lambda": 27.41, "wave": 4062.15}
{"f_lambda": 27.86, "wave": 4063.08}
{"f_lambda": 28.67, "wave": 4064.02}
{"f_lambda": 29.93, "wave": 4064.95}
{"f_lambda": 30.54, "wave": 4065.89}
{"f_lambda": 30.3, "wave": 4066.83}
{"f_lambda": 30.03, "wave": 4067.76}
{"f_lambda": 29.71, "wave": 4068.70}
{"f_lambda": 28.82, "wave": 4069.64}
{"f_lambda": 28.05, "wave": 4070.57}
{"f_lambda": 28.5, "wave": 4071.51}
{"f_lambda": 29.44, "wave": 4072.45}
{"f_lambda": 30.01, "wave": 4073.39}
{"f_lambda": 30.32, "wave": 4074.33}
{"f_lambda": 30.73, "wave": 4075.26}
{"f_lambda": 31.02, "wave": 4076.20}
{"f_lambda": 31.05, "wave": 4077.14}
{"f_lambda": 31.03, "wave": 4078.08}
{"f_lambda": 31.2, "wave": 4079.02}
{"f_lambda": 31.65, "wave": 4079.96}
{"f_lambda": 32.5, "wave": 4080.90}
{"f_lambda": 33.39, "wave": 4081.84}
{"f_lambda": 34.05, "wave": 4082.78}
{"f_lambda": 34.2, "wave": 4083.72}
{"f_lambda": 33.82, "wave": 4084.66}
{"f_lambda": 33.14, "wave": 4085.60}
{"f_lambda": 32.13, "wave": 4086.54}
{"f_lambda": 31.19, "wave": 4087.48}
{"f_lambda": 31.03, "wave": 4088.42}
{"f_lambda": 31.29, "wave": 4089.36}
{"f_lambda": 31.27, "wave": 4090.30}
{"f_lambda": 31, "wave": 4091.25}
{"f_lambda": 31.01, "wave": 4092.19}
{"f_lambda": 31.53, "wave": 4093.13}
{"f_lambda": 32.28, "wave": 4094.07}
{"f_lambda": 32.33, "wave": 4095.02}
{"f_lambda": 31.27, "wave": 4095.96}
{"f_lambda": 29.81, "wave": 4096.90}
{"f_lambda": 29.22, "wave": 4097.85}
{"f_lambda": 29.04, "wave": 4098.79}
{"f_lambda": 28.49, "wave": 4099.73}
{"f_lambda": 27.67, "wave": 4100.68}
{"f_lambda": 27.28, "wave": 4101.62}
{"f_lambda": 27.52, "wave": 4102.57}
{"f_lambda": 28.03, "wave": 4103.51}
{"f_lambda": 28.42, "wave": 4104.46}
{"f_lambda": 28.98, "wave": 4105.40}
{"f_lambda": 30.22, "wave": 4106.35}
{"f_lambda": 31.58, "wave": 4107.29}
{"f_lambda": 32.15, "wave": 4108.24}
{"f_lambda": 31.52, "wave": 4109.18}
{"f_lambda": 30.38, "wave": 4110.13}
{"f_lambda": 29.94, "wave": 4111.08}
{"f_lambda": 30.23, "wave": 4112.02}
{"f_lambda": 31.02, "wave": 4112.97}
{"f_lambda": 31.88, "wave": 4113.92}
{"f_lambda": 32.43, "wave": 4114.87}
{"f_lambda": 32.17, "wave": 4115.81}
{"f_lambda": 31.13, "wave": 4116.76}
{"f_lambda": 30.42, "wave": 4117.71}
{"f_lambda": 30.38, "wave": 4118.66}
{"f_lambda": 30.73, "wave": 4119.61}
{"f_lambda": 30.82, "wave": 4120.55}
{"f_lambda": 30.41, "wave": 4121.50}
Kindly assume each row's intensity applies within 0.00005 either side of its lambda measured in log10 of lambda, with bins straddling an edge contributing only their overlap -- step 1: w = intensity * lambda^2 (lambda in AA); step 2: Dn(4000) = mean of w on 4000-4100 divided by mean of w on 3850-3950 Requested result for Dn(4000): 1.32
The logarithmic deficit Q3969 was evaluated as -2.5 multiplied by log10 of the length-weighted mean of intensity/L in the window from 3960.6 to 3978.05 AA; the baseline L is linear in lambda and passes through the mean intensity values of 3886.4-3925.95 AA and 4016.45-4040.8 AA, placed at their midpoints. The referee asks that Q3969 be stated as 0.33 mag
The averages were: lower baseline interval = 26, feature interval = 21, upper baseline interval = 31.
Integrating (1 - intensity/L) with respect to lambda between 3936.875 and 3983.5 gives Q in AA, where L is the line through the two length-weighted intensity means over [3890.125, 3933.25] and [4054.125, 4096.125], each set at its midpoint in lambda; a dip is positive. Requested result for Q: 4.5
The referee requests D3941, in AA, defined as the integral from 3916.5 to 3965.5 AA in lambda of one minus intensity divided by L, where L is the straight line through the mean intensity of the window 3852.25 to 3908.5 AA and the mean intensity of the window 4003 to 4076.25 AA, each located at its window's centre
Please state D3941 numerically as 6.1 AA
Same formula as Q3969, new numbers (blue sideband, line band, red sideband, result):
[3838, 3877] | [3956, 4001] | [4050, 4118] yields 0.11 mag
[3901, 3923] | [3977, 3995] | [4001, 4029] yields 0.13 mag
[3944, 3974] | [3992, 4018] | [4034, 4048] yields -0.12 mag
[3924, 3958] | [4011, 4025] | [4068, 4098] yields -0.13 mag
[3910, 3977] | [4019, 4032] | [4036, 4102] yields -0.12 mag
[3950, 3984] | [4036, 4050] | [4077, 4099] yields -0.10 mag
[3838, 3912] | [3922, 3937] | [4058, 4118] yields 0.23 mag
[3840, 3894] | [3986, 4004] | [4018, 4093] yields -0.01 mag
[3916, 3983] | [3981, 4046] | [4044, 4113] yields -0.13 mag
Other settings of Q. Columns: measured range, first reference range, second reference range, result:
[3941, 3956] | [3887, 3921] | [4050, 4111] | 0.29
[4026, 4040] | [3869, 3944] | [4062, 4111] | -0.78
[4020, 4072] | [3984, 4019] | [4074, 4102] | 0.95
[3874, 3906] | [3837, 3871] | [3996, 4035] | 0.30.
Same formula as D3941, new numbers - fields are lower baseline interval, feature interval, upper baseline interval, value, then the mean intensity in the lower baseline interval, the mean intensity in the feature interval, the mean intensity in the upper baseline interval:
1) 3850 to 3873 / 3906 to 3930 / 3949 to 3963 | 1.4 AA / 25.9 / 25.1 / 27.3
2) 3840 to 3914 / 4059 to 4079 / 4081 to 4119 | 0.5 AA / 25.9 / 29.4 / 30.9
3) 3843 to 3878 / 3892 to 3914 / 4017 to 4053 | 0.5 AA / 26.2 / 26.8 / 31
